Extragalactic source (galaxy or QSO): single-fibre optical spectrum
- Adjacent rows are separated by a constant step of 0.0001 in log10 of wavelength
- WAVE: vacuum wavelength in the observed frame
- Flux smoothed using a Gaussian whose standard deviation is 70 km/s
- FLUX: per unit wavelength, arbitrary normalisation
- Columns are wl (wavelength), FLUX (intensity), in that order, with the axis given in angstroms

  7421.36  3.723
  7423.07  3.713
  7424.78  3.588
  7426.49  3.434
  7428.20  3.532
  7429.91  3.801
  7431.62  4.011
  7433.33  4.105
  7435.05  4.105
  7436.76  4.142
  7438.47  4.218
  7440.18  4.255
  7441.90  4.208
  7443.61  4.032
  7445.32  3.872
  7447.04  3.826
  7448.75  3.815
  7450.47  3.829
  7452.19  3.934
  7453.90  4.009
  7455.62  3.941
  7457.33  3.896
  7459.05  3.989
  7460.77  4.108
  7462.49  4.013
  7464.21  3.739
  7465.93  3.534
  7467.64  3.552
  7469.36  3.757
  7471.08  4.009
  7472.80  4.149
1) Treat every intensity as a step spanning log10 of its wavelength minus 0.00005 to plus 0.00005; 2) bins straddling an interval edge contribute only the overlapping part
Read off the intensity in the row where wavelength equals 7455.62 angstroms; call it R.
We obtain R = 3.941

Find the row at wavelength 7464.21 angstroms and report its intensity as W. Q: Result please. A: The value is 3.739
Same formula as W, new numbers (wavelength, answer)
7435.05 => 4.105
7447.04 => 3.826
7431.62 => 4.011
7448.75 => 3.815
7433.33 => 4.105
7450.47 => 3.829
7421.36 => 3.723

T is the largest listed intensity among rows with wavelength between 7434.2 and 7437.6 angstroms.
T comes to 4.142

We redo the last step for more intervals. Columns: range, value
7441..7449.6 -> 4.208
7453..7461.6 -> 4.108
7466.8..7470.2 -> 3.757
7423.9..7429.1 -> 3.588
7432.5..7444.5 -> 4.255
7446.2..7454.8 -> 4.009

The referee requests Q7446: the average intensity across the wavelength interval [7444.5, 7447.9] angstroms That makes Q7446 3.85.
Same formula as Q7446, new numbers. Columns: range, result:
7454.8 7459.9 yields 3.95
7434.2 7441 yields 4.18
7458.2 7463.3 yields 4.03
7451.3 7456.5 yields 3.96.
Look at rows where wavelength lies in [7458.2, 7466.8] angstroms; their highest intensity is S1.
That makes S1 4.108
